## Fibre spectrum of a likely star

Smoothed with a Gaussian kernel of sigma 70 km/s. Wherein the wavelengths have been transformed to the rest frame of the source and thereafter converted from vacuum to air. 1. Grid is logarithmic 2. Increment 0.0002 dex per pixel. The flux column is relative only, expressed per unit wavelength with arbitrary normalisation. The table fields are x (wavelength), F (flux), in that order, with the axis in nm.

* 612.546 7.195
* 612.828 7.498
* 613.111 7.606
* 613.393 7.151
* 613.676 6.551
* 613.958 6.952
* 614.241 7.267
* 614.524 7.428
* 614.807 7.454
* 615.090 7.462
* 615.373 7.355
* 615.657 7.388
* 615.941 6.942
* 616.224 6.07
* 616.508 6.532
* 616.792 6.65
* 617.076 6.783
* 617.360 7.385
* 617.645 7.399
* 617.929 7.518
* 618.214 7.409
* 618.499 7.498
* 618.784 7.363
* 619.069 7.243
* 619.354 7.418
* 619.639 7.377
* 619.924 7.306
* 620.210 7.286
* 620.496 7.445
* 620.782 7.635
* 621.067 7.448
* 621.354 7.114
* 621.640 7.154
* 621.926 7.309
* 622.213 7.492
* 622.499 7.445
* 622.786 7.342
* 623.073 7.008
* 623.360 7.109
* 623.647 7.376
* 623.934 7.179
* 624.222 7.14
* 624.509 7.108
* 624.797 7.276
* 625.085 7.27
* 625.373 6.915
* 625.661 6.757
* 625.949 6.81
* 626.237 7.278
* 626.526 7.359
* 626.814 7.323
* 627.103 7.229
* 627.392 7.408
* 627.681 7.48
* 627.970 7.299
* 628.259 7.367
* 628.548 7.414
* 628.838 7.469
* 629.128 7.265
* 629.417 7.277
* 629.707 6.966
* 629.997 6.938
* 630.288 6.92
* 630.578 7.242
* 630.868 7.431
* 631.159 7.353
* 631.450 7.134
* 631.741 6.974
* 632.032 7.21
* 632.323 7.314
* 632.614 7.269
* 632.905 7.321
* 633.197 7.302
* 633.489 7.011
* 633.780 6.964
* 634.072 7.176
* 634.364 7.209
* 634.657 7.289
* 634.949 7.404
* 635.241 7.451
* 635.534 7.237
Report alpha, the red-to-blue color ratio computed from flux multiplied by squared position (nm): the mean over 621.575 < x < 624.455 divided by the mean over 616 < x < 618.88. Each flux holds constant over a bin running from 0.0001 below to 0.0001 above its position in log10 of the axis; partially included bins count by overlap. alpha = 1.05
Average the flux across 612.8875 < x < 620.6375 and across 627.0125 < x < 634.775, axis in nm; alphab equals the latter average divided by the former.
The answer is 1.00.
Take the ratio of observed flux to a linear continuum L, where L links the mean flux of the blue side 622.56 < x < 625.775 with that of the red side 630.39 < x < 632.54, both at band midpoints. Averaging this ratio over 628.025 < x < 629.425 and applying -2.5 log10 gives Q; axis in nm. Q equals -0.02 mag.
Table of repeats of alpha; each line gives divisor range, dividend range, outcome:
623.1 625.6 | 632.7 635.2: 1.04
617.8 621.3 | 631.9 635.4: 1.02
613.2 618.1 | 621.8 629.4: 1.06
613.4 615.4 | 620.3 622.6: 1.05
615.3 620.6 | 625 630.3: 1.04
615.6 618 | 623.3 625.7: 1.06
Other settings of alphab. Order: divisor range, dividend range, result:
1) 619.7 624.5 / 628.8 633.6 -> 0.99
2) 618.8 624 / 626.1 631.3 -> 0.99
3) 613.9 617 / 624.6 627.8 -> 1.02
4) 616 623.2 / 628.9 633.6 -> 1.00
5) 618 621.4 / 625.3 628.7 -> 0.98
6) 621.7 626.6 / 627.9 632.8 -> 1.01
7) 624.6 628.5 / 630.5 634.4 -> 1.00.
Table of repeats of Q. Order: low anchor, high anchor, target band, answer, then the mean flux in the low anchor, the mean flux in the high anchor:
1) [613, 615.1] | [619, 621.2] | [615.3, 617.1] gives 0.075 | 7.22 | 7.4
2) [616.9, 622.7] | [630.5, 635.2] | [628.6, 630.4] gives 0.016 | 7.35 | 7.23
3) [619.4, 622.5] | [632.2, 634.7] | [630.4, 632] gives 0.002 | 7.36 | 7.2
